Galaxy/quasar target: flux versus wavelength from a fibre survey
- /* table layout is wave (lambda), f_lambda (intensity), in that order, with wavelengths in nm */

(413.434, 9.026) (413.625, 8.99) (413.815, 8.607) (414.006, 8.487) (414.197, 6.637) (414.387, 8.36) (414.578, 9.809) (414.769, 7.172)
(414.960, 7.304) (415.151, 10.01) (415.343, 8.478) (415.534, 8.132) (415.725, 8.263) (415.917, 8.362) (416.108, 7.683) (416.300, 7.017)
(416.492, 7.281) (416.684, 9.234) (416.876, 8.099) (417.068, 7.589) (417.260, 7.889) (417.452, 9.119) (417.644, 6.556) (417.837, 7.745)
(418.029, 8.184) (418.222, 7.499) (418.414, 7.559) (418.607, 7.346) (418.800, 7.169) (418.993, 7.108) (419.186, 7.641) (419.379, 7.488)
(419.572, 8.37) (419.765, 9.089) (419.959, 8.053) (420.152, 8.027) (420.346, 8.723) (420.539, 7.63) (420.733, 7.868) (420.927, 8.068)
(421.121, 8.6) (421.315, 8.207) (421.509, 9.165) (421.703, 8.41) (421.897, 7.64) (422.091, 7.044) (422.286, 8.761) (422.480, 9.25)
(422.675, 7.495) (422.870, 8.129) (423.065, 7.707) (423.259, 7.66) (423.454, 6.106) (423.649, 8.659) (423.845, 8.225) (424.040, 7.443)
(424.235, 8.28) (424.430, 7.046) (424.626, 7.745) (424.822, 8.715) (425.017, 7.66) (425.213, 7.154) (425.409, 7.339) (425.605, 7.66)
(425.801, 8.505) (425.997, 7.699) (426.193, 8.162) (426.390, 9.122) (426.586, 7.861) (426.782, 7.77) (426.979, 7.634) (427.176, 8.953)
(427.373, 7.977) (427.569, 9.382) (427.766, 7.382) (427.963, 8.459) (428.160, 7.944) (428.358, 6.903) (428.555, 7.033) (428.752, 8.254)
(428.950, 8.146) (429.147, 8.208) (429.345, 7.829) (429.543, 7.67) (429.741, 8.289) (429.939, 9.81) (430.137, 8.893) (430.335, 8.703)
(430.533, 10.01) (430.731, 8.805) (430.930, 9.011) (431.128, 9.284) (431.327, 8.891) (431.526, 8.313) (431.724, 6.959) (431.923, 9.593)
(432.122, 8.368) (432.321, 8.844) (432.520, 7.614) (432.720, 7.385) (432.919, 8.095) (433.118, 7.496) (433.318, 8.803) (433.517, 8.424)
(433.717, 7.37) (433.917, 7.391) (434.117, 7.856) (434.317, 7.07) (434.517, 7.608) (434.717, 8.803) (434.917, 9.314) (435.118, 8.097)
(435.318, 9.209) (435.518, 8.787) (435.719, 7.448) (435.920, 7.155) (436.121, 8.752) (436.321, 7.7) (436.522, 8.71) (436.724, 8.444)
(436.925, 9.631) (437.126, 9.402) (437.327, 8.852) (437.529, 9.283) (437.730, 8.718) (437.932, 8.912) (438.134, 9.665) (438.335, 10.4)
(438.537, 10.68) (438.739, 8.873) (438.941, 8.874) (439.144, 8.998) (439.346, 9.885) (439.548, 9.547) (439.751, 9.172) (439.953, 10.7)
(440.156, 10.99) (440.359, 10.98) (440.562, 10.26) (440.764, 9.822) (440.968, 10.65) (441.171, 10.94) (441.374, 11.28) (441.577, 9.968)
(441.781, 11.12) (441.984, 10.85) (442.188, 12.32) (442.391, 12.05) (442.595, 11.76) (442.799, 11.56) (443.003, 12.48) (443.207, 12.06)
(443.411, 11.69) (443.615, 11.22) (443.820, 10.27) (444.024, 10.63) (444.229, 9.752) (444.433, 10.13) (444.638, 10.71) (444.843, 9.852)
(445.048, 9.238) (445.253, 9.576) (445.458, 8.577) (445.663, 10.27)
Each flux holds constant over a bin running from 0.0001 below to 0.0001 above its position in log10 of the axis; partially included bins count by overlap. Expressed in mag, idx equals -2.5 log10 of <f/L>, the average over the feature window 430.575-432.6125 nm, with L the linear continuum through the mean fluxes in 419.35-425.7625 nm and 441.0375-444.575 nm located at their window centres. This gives 0.10 mag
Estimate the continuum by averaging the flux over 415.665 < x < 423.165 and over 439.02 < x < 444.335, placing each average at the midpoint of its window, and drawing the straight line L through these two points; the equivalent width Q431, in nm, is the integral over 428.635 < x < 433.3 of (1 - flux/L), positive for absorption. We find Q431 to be 0.48 nm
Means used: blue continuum 7.98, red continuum 10.8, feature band 8.45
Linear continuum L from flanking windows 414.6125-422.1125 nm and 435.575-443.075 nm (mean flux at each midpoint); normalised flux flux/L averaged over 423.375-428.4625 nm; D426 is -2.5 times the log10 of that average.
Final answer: 0.10 mag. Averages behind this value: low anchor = 7.99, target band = 7.92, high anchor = 9.9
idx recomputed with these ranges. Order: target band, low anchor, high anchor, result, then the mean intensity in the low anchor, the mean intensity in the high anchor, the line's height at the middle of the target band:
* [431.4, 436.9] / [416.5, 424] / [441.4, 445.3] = 0.19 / 7.96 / 10.9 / 9.75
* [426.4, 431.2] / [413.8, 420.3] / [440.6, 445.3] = 0.12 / 7.98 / 10.9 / 9.29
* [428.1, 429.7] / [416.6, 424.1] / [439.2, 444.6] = 0.17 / 7.96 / 10.8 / 9.1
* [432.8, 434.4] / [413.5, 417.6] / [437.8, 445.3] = 0.24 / 8.2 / 10.5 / 9.78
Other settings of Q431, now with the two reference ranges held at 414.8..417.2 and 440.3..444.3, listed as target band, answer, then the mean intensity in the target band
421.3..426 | 0.55 nm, 7.91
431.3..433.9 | 0.49 nm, 8.12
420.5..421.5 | 0.05 nm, 8.19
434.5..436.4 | 0.37 nm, 8.33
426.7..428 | 0.16 nm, 8.22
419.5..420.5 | 0.02 nm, 8.41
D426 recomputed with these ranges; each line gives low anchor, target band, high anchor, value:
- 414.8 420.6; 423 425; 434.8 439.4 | 0.069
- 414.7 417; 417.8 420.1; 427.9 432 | 0.052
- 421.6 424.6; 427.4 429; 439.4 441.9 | 0.088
